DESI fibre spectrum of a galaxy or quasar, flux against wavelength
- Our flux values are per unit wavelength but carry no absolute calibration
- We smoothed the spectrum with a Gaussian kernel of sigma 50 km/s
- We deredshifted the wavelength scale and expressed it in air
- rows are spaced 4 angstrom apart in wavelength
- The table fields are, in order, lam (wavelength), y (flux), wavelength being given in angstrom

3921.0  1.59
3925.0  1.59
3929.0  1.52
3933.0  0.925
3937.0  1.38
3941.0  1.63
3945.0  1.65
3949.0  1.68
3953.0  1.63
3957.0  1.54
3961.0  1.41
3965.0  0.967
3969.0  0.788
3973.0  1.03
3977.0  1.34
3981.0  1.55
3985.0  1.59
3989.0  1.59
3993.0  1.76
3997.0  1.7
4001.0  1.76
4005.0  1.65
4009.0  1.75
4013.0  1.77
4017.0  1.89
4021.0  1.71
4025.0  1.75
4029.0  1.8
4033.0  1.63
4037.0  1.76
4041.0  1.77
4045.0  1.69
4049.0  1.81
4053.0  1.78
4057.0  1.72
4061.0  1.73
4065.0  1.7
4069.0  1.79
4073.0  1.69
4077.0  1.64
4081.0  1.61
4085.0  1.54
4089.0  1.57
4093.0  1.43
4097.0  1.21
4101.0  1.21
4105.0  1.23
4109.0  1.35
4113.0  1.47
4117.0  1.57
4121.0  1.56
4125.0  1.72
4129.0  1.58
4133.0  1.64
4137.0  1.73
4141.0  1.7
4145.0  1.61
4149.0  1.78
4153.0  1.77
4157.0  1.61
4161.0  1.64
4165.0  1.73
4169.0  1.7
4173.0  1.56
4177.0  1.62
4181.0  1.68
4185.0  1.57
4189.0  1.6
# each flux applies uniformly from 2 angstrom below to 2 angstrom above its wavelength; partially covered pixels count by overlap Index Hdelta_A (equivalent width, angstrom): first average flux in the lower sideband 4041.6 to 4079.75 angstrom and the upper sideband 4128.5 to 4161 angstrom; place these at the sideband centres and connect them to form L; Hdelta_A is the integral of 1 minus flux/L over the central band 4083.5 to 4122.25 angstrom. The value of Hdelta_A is 6.7 angstrom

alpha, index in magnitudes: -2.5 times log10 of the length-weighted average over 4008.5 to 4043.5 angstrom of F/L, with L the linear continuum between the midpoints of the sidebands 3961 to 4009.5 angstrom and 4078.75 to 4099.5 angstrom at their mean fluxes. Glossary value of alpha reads -0.206 mag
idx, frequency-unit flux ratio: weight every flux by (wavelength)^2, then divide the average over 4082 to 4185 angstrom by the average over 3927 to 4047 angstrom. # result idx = 1.08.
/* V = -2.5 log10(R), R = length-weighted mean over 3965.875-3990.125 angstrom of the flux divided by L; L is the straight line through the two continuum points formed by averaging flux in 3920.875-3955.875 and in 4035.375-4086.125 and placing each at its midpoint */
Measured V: 0.22 mag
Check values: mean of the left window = 1.51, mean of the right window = 1.71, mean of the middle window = 1.29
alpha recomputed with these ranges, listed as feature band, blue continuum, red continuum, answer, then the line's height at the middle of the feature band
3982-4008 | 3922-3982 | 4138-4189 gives -0.17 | 1.43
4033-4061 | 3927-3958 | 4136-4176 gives -0.10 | 1.58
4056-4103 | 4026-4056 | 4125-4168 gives 0.10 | 1.72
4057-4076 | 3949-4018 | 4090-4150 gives -0.14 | 1.51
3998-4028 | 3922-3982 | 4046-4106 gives -0.19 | 1.48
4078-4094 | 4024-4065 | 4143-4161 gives 0.11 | 1.72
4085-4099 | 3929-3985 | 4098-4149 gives 0.06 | 1.5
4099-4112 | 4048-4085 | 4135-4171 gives 0.31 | 1.7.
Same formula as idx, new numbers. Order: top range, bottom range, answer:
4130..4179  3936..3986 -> 1.32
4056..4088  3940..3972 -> 1.27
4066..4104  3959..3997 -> 1.18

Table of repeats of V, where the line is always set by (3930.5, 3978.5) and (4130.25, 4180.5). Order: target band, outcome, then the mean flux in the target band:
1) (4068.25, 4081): -0.10 mag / 1.68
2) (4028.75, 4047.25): -0.17 mag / 1.72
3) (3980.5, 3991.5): -0.15 mag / 1.59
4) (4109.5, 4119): 0.08 mag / 1.49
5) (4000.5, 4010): -0.20 mag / 1.71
